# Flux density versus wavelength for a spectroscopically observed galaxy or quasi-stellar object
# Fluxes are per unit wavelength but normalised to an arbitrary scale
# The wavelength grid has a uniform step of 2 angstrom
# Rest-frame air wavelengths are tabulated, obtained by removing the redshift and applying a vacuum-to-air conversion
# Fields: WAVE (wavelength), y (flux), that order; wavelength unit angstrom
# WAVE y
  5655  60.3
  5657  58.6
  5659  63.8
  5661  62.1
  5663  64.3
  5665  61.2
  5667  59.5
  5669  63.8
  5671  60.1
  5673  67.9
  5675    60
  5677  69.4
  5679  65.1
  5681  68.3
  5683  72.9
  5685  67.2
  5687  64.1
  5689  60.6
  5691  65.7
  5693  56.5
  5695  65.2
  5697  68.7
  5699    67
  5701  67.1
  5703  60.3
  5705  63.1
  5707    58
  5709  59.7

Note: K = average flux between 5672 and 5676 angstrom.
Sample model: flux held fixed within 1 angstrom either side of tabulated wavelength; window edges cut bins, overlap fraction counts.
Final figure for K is 64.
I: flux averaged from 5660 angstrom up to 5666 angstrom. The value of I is 62.5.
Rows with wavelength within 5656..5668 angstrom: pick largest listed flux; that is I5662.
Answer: 64.3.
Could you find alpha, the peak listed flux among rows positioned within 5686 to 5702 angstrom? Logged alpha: 68.7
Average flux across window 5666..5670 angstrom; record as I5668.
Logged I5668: 61.6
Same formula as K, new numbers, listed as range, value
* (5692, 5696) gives 60.9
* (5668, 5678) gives 64.2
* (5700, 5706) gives 63.5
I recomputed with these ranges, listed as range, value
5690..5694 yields 61.1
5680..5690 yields 66.6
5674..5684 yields 67.1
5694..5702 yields 67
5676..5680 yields 67.2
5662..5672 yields 61.8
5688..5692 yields 63.2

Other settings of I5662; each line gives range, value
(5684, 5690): 67.2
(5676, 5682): 69.4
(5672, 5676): 67.9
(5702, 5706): 63.1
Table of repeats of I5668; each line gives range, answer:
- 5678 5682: 66.7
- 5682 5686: 70.1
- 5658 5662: 63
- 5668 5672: 62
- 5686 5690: 62.3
